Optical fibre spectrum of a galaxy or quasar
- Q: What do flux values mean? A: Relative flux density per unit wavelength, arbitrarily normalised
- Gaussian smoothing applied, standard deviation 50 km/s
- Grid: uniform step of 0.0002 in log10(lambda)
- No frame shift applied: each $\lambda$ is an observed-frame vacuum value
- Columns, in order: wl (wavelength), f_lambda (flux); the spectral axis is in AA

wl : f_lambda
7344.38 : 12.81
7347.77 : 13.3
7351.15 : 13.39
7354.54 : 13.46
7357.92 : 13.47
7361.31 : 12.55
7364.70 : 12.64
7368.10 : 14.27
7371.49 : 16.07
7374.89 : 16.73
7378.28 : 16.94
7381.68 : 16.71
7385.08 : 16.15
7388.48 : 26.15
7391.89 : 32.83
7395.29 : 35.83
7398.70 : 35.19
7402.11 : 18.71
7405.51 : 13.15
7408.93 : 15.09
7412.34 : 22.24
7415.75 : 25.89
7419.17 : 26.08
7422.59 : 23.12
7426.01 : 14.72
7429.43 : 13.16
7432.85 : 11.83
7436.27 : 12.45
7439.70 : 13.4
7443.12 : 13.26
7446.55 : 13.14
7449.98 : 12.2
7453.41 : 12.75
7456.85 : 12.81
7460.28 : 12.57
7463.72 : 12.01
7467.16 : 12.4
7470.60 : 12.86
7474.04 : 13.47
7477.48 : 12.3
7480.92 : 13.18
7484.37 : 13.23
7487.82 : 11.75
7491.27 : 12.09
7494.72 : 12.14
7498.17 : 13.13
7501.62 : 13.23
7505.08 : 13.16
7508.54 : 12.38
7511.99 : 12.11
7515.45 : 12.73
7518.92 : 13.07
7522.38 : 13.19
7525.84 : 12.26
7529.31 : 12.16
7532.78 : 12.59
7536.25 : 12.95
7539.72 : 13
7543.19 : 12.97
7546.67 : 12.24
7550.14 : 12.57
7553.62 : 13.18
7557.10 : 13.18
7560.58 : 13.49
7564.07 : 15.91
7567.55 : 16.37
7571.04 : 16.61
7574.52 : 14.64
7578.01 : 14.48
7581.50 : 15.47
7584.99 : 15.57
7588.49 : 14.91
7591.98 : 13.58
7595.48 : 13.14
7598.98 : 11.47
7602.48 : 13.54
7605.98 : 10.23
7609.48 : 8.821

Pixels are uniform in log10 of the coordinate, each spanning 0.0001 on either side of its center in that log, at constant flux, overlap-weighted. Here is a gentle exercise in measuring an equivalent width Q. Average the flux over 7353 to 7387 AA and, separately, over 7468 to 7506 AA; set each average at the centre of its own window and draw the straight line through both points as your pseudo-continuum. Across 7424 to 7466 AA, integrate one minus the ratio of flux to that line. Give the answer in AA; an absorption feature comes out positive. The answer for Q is 2.0 AA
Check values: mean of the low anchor 15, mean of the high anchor 12.8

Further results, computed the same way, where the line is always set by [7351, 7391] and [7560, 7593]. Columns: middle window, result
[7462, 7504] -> 8.0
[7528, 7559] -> 5.2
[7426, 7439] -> 2.5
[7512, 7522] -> 1.7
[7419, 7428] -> -2.4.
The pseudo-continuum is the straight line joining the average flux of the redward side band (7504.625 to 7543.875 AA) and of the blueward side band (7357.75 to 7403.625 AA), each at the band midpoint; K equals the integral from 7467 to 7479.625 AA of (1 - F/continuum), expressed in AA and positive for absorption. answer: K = 2.2 AA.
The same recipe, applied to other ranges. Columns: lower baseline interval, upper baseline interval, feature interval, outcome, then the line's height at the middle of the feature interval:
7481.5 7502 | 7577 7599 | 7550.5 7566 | -0.1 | 13.8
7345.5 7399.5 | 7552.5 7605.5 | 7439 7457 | 4.4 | 17.1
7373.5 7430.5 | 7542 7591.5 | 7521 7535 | 3.1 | 16.1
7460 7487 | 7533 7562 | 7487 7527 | 0.6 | 12.8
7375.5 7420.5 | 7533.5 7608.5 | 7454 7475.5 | 7.4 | 19.4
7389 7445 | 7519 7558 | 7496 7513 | 2.4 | 14.9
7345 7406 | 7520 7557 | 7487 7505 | 2.2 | 14.3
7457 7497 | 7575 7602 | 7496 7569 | 1.1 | 13.3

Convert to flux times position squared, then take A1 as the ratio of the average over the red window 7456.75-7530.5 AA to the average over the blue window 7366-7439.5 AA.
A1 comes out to 0.65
